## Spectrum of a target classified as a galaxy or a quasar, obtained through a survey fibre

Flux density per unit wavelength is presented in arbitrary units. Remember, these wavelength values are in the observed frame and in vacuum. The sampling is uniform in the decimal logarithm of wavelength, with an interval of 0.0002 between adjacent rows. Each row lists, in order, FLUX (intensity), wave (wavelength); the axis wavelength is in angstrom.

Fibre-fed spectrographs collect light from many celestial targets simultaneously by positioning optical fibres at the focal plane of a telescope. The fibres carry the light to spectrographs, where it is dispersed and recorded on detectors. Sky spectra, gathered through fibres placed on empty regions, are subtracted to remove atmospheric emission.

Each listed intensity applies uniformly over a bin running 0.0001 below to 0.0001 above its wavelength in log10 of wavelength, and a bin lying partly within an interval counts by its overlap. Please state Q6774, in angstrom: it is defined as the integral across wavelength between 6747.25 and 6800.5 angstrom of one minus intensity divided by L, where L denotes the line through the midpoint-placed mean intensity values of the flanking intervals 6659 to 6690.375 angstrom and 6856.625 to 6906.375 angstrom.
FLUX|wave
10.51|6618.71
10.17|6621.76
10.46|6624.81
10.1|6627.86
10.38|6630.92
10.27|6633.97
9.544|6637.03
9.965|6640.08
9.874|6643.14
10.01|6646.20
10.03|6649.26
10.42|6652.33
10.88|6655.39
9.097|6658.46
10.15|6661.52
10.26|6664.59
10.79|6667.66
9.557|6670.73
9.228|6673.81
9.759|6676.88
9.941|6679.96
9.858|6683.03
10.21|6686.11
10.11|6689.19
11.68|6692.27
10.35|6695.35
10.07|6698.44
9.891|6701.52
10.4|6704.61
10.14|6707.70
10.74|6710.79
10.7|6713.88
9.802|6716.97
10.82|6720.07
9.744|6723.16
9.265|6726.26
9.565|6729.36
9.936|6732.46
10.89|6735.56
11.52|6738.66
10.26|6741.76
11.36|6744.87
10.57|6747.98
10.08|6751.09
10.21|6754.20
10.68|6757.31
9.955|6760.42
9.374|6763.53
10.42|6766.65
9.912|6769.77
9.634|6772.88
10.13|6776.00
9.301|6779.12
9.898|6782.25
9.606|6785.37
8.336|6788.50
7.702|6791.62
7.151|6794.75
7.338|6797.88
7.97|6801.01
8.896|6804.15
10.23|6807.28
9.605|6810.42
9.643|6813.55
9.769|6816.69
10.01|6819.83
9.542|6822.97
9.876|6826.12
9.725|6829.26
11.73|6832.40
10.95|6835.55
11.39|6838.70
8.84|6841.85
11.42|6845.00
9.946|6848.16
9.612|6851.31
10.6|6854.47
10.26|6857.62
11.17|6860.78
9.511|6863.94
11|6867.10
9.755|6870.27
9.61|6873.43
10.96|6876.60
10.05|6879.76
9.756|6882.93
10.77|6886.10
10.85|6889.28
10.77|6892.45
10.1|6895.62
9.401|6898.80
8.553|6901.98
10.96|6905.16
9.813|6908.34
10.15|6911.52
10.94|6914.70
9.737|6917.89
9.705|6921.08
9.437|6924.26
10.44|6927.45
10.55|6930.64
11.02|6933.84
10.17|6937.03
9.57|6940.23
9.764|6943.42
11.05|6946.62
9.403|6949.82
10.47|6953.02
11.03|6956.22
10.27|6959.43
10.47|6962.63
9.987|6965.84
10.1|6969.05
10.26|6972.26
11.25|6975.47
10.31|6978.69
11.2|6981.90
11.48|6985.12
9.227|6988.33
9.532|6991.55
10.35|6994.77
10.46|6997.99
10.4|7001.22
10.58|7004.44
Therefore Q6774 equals 3.7 angstrom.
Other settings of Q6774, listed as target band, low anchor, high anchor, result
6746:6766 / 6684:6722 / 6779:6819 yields -1.3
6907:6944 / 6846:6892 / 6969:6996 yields 0.9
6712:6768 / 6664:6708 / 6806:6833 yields -1.2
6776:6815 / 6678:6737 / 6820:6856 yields 5.4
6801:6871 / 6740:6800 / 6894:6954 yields -2.4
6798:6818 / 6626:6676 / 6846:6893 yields 2.0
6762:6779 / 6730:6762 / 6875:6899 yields 1.1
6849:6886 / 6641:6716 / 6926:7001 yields 0.3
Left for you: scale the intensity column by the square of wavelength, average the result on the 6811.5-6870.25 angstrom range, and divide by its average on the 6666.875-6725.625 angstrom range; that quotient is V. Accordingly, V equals 1.1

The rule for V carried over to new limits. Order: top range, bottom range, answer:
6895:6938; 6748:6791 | 1.07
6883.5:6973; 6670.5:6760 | 1.06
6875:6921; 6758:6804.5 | 1.16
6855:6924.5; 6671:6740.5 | 1.05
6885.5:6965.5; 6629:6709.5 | 1.09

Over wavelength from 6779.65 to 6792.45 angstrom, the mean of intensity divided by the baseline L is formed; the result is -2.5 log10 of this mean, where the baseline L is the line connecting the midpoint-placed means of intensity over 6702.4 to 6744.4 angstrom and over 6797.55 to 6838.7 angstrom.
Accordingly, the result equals 0.112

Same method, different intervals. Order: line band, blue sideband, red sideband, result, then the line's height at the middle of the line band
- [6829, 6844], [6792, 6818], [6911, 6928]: -0.17 mag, 9.12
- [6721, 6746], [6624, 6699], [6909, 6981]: -0.02 mag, 10.2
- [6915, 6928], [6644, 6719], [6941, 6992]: 0.05 mag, 10.3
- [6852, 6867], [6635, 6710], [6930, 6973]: -0.02 mag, 10.2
